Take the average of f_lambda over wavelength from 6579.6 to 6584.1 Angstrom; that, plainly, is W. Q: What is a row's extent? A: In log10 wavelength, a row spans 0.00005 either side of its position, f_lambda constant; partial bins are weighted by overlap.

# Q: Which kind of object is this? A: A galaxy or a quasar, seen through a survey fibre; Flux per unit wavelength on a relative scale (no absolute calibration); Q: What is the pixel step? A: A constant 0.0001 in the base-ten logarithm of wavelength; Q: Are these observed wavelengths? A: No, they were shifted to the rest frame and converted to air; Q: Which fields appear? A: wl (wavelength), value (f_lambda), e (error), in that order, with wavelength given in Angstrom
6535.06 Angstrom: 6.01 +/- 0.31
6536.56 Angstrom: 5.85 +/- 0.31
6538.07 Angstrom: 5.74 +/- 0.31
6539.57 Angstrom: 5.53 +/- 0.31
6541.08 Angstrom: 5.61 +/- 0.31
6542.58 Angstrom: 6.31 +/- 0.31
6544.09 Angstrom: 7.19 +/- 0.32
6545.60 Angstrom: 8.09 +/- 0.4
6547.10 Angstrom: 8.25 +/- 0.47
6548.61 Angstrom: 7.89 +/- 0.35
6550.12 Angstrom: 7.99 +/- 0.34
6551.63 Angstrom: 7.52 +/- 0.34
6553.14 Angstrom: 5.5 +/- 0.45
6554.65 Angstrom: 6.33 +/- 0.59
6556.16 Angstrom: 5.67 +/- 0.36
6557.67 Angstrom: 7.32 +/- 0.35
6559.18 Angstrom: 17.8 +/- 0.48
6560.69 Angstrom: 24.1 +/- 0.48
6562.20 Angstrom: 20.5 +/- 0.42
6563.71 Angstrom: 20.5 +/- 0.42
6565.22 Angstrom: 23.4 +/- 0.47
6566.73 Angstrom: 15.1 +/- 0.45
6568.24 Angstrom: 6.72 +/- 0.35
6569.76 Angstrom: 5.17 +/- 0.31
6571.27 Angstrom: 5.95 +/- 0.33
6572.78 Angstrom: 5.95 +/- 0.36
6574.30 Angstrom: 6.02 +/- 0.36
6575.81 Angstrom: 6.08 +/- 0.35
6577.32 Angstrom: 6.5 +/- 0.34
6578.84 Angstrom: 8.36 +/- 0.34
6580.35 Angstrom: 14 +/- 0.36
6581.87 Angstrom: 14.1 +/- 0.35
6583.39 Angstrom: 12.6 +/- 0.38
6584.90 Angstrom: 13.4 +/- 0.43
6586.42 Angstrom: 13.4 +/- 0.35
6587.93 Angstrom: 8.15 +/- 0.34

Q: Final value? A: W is 13.5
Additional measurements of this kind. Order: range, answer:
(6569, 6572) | 5.56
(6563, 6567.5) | 19.6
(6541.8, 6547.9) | 7.46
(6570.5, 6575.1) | 5.98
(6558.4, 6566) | 21.2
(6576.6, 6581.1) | 9.64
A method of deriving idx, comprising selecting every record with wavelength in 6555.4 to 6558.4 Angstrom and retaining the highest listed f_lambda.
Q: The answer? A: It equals 7.32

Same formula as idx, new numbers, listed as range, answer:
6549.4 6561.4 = 24.1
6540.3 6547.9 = 8.25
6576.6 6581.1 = 14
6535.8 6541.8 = 5.85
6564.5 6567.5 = 23.4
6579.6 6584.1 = 14.1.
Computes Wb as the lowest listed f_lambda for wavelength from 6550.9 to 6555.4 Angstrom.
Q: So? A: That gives 5.5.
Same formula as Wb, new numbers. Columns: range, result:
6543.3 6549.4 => 7.19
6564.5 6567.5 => 15.1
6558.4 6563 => 17.8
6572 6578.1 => 5.95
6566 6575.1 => 5.17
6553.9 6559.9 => 5.67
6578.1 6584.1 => 8.36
